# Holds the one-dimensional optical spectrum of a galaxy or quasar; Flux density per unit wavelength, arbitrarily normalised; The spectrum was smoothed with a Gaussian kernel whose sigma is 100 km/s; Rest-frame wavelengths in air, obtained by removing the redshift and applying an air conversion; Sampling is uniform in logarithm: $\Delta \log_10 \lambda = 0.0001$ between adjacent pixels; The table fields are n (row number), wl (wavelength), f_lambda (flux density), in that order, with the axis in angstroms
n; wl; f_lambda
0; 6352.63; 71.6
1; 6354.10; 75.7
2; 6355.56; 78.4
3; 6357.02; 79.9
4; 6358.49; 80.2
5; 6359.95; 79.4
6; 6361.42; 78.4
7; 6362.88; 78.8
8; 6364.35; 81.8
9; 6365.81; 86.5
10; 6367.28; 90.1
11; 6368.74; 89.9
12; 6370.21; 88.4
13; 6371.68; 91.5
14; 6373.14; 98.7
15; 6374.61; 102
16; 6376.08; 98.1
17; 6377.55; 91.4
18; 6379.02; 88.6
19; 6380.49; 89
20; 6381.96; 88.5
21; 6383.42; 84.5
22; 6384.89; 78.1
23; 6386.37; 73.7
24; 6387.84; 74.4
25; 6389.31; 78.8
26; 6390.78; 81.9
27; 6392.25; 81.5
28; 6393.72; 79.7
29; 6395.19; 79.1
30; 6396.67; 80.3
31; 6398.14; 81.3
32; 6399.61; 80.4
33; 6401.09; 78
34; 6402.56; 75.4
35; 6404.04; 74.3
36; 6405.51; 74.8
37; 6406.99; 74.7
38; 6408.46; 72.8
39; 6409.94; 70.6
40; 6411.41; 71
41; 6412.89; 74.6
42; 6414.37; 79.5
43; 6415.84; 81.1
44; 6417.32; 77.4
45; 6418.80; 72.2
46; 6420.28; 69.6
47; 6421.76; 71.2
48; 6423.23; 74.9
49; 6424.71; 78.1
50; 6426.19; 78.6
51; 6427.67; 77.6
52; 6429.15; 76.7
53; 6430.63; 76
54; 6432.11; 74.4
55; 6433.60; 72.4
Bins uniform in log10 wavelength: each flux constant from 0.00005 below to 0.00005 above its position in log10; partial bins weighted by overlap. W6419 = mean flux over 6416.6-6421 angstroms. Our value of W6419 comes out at 73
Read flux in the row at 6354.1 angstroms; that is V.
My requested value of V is 75.7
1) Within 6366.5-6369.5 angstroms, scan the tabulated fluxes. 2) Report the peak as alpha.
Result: 90.1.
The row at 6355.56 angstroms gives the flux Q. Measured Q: 78.4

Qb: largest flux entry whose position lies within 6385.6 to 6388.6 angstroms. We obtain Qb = 74.4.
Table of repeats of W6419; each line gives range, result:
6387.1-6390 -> 76.6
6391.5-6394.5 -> 80.7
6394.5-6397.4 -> 79.5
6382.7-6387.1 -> 78.6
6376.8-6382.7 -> 89.5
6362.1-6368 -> 84.3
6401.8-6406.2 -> 74.9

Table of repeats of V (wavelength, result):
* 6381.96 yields 88.5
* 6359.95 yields 79.4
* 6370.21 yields 88.4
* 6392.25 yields 81.5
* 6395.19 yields 79.1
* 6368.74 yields 89.9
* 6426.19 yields 78.6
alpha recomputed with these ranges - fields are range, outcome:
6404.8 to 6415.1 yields 79.5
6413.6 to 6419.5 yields 81.1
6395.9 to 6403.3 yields 81.3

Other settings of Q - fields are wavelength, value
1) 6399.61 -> 80.4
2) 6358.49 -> 80.2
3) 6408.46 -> 72.8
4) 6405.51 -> 74.8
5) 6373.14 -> 98.7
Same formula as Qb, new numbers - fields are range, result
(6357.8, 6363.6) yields 80.2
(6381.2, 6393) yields 88.5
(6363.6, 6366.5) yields 86.5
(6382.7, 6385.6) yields 84.5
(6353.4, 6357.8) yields 79.9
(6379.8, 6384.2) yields 89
